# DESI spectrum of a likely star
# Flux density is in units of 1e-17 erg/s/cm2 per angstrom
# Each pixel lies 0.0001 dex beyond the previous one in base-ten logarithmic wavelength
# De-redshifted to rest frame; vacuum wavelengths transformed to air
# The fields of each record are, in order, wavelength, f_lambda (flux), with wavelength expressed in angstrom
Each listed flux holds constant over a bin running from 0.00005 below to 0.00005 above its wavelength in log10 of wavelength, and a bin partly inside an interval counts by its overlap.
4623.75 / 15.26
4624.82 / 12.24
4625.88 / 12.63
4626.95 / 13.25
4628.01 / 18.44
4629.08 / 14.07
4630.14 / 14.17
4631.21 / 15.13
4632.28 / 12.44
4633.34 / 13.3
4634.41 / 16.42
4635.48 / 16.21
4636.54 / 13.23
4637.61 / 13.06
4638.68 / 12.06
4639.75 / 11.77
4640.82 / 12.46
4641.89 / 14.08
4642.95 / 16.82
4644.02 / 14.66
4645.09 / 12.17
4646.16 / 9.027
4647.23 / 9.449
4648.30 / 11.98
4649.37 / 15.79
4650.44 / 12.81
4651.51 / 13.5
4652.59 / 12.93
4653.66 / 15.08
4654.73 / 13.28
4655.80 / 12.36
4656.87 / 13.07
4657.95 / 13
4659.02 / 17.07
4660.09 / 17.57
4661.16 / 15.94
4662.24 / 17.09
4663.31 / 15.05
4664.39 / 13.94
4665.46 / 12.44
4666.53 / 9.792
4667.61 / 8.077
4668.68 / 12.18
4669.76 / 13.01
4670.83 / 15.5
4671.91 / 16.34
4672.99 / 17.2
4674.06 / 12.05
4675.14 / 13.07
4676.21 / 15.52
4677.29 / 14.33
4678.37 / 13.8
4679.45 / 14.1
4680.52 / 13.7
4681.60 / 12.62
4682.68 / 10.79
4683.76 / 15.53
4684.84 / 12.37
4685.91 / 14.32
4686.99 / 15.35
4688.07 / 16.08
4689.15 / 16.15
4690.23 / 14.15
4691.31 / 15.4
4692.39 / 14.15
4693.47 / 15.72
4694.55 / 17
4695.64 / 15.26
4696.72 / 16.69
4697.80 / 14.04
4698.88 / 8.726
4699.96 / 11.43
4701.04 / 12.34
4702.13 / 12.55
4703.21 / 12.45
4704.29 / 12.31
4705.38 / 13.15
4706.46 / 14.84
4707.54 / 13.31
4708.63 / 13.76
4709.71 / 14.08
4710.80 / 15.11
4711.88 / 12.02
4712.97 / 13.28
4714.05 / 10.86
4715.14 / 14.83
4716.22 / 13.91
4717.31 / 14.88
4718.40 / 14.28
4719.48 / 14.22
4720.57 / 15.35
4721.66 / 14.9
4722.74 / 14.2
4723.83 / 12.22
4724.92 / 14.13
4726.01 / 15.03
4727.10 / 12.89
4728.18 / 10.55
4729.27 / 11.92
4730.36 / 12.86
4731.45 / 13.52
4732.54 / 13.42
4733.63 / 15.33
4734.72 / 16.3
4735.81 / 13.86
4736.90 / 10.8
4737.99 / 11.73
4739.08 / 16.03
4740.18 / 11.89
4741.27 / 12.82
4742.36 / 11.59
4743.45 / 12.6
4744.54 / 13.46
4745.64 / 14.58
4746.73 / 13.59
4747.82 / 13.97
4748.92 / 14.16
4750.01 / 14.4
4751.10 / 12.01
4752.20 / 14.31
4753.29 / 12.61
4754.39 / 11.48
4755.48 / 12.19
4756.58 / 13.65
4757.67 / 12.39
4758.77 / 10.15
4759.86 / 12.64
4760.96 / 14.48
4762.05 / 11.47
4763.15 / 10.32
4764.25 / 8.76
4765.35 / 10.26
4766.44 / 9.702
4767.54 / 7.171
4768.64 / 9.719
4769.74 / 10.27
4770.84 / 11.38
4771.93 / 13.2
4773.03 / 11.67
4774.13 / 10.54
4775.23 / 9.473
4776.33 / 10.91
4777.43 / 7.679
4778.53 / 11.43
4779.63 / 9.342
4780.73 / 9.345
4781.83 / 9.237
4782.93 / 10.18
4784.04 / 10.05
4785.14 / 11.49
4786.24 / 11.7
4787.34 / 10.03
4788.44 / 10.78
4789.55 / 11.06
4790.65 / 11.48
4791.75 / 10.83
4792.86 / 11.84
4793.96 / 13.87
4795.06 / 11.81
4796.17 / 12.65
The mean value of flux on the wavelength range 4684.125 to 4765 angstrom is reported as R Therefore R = 13.4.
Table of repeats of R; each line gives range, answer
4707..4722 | 13.9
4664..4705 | 13.7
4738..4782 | 11.7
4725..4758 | 13.2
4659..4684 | 13.9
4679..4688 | 13.7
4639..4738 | 13.7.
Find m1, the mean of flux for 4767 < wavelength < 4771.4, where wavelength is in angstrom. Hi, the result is 9.66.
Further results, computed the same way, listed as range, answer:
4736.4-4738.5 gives 11.3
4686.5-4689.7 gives 15.9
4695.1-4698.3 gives 15.4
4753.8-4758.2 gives 12.4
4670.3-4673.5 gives 16.3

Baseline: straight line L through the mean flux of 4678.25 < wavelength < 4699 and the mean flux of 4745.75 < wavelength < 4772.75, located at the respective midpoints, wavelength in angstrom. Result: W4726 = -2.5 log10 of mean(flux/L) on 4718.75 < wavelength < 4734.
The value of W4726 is -0.043 mag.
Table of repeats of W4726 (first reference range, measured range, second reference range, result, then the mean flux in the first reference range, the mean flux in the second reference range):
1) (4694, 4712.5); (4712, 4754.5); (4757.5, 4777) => -0.108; 13.5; 10.8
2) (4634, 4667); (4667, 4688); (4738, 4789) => -0.045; 13.7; 11.5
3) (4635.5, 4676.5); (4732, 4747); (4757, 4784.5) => -0.184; 13.6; 10.5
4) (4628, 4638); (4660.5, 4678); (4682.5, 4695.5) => 0.065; 14.5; 14.9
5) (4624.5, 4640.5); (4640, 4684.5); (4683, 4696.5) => 0.069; 13.9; 15.1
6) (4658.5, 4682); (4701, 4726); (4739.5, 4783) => -0.063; 14.1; 11.6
